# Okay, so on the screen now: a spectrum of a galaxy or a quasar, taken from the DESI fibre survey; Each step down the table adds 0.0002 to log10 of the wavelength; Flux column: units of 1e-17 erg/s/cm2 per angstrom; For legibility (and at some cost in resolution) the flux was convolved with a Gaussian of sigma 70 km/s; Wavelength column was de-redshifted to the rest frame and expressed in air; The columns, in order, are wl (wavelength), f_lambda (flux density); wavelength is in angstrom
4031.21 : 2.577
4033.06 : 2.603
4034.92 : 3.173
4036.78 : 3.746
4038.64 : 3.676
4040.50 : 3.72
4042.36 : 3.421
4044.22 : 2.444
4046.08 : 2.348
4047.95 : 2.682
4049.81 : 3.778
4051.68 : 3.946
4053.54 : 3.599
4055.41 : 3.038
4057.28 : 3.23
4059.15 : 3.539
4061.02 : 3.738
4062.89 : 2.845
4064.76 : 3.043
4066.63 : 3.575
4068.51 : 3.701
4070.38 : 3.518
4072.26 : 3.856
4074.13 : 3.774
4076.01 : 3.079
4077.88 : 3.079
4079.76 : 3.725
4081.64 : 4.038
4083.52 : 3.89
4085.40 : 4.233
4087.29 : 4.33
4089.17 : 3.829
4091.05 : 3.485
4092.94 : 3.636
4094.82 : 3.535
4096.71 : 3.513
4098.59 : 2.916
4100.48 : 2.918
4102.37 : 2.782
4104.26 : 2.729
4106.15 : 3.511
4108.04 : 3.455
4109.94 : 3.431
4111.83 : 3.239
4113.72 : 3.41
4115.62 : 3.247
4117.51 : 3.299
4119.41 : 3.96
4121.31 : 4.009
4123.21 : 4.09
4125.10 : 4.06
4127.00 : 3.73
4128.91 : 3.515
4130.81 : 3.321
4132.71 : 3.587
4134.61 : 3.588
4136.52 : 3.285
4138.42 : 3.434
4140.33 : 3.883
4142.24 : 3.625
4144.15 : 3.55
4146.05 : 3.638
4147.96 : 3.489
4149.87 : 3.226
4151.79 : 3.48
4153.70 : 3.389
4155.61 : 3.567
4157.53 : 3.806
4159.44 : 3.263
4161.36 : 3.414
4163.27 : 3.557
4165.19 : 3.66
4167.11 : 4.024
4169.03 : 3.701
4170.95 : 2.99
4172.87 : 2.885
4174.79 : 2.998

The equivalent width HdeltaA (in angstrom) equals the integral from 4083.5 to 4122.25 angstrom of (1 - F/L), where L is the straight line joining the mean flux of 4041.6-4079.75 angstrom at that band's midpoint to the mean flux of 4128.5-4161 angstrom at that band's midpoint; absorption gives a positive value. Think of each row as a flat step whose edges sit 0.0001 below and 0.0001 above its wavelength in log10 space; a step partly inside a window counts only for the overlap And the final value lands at -0.8 angstrom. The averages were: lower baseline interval 3.32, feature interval 3.48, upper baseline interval 3.51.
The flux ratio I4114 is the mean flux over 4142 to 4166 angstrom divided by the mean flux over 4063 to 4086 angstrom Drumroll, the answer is 1.0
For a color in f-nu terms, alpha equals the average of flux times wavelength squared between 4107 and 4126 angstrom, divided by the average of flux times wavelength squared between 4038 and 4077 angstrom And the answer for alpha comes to 1.1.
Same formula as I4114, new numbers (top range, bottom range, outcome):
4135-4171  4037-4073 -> 1.05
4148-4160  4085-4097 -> 0.91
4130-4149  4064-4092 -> 0.96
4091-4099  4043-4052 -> 1.15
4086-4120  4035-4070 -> 1.02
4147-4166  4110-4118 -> 1.05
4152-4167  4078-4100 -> 0.96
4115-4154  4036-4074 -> 1.06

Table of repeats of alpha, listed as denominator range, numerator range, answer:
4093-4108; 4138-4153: 1.14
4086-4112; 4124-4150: 1.08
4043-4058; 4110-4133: 1.19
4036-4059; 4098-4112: 0.97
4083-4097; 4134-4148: 0.96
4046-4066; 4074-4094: 1.15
